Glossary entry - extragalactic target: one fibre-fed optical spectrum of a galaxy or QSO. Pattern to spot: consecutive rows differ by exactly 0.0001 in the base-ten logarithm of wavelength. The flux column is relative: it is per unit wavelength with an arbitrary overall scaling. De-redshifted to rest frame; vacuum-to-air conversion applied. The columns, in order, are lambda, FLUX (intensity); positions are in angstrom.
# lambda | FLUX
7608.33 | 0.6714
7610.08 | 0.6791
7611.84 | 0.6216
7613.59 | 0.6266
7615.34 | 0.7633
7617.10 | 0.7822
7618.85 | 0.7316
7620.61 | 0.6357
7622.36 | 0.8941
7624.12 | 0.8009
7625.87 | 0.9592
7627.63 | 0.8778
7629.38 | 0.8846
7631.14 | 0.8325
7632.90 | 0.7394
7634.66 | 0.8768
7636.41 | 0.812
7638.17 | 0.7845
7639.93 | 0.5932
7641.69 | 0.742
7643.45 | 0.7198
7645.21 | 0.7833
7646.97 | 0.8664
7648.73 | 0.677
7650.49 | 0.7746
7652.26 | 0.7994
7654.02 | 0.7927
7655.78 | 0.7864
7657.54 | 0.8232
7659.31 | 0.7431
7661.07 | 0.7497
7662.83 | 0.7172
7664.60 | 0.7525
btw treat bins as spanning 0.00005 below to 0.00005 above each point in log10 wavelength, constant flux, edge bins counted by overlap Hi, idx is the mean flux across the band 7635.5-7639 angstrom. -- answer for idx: 0.801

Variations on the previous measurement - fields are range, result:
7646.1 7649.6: 0.772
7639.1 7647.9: 0.742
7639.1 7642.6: 0.669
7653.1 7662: 0.78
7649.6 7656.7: 0.788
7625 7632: 0.889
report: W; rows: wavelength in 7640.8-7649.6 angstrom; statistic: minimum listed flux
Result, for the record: 0.677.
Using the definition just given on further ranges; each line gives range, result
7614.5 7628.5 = 0.6357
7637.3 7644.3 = 0.5932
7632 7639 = 0.7394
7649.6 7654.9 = 0.7746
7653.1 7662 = 0.7431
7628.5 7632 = 0.8325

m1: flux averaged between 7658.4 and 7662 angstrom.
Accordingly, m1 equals 0.747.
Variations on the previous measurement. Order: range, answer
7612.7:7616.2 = 0.696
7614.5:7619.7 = 0.759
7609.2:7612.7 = 0.65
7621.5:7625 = 0.848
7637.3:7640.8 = 0.689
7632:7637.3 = 0.81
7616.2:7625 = 0.769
